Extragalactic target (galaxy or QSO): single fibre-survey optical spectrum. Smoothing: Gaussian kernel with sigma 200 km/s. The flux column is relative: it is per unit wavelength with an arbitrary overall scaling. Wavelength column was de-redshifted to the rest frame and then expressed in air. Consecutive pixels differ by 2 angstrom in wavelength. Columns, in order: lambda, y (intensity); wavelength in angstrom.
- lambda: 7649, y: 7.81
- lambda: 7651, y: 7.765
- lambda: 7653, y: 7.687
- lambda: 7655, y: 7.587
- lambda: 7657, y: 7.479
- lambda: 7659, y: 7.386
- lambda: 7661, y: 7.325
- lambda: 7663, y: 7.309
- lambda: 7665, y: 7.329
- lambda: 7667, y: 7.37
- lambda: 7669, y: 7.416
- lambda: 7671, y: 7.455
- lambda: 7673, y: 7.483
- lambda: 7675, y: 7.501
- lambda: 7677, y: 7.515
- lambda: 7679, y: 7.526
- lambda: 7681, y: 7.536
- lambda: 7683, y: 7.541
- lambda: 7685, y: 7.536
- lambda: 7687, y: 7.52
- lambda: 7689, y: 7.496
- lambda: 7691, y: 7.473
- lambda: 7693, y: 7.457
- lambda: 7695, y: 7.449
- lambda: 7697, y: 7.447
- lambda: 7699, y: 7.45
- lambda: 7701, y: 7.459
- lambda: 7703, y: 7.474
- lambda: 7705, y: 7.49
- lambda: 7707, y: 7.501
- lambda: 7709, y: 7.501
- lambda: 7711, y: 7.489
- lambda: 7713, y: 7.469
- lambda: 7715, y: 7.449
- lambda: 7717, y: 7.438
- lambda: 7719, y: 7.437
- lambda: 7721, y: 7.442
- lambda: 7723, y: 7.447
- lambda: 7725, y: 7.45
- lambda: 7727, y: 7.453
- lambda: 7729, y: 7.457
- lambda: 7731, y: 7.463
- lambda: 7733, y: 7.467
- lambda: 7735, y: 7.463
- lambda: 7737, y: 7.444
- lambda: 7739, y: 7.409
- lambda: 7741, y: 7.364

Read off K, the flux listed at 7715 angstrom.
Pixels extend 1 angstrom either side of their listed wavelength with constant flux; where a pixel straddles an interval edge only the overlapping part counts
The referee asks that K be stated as 7.449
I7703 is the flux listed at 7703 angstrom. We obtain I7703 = 7.474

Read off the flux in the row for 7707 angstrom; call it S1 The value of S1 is 7.501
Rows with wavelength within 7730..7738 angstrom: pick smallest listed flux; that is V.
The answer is 7.444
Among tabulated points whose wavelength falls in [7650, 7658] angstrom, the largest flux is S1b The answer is 7.765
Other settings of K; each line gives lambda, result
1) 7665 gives 7.329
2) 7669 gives 7.416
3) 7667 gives 7.37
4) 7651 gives 7.765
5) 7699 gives 7.45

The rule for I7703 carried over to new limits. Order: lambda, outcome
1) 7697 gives 7.447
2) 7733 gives 7.467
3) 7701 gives 7.459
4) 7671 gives 7.455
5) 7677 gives 7.515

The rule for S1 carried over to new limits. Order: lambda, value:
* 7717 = 7.438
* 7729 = 7.457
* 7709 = 7.501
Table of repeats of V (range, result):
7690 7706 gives 7.447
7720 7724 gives 7.442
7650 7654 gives 7.687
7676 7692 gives 7.473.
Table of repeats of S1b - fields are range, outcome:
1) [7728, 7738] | 7.467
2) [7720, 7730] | 7.457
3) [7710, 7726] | 7.489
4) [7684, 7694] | 7.536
